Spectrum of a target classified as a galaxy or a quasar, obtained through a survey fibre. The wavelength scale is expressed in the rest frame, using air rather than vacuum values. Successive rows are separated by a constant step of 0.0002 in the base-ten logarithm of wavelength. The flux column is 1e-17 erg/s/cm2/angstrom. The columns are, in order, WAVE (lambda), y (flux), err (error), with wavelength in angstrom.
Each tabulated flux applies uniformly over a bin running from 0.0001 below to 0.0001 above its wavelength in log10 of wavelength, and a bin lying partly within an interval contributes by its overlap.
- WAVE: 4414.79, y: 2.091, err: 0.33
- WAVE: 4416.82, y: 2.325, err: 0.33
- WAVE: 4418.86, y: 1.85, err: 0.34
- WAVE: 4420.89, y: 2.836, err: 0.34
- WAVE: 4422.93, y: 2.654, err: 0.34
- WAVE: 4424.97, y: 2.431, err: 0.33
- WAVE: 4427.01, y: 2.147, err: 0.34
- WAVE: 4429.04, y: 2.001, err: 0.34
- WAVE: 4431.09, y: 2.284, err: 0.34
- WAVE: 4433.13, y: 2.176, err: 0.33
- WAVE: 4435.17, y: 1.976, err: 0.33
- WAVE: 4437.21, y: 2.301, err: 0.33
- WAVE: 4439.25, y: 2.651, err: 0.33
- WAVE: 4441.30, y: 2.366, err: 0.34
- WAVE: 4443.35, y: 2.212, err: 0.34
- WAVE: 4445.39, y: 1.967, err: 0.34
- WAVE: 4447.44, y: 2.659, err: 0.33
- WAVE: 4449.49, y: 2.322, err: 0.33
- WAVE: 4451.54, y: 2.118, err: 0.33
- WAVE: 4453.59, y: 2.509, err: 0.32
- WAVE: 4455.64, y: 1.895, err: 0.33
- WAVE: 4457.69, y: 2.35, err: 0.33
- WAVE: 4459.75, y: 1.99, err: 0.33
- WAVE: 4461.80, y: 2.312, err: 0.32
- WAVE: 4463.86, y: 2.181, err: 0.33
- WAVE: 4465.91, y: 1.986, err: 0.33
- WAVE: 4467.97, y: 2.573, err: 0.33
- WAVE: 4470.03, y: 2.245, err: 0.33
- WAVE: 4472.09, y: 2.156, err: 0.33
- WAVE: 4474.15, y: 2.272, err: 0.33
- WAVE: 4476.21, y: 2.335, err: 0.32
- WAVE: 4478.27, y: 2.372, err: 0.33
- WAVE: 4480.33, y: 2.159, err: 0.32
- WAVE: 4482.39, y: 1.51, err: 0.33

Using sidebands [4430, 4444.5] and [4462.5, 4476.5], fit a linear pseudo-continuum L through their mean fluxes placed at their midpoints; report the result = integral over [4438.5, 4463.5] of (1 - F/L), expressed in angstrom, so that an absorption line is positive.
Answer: -0.10 angstrom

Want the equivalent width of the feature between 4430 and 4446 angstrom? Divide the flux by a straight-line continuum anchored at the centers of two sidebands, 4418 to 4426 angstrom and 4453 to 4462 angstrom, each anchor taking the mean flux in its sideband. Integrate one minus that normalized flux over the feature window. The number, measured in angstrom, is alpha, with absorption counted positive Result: 0.58 angstrom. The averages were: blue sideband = 2.45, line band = 2.25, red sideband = 2.19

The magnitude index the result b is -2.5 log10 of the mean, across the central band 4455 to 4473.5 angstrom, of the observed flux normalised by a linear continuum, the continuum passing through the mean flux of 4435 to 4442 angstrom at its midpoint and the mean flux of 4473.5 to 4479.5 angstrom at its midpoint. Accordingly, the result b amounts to 0.07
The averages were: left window 2.36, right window 2.33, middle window 2.19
